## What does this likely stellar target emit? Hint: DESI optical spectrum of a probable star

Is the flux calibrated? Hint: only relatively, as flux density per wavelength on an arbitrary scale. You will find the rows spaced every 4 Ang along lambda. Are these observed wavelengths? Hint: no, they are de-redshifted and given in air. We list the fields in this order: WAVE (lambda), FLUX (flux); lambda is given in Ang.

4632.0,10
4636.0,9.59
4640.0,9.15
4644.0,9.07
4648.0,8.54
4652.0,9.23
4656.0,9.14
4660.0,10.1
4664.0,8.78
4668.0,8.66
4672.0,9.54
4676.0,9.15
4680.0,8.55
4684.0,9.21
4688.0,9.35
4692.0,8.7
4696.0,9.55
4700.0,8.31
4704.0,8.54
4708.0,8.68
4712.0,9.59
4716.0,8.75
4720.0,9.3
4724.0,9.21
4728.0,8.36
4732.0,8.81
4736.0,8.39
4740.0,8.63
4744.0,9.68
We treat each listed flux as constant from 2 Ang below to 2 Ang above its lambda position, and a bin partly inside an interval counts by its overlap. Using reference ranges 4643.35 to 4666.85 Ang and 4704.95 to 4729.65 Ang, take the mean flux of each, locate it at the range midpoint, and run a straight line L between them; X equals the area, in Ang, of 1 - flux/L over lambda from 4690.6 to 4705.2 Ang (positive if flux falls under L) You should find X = 0.4 Ang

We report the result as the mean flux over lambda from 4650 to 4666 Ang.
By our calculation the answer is 9.31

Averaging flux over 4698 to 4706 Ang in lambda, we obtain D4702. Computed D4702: 8.43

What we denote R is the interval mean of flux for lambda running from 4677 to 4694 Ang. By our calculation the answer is 8.96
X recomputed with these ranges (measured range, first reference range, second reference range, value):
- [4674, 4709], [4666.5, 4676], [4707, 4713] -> 0.9 Ang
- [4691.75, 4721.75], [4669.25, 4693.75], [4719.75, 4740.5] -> -0.1 Ang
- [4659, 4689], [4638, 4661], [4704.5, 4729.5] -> -0.1 Ang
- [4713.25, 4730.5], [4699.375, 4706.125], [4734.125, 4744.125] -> -0.6 Ang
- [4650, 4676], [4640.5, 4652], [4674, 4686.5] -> -0.8 Ang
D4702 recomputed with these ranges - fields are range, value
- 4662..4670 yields 8.72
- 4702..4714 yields 8.94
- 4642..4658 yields 9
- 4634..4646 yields 9.27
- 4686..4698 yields 9.2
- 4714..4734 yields 8.89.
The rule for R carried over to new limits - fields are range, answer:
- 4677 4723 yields 8.97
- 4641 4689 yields 9.11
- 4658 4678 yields 9.25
